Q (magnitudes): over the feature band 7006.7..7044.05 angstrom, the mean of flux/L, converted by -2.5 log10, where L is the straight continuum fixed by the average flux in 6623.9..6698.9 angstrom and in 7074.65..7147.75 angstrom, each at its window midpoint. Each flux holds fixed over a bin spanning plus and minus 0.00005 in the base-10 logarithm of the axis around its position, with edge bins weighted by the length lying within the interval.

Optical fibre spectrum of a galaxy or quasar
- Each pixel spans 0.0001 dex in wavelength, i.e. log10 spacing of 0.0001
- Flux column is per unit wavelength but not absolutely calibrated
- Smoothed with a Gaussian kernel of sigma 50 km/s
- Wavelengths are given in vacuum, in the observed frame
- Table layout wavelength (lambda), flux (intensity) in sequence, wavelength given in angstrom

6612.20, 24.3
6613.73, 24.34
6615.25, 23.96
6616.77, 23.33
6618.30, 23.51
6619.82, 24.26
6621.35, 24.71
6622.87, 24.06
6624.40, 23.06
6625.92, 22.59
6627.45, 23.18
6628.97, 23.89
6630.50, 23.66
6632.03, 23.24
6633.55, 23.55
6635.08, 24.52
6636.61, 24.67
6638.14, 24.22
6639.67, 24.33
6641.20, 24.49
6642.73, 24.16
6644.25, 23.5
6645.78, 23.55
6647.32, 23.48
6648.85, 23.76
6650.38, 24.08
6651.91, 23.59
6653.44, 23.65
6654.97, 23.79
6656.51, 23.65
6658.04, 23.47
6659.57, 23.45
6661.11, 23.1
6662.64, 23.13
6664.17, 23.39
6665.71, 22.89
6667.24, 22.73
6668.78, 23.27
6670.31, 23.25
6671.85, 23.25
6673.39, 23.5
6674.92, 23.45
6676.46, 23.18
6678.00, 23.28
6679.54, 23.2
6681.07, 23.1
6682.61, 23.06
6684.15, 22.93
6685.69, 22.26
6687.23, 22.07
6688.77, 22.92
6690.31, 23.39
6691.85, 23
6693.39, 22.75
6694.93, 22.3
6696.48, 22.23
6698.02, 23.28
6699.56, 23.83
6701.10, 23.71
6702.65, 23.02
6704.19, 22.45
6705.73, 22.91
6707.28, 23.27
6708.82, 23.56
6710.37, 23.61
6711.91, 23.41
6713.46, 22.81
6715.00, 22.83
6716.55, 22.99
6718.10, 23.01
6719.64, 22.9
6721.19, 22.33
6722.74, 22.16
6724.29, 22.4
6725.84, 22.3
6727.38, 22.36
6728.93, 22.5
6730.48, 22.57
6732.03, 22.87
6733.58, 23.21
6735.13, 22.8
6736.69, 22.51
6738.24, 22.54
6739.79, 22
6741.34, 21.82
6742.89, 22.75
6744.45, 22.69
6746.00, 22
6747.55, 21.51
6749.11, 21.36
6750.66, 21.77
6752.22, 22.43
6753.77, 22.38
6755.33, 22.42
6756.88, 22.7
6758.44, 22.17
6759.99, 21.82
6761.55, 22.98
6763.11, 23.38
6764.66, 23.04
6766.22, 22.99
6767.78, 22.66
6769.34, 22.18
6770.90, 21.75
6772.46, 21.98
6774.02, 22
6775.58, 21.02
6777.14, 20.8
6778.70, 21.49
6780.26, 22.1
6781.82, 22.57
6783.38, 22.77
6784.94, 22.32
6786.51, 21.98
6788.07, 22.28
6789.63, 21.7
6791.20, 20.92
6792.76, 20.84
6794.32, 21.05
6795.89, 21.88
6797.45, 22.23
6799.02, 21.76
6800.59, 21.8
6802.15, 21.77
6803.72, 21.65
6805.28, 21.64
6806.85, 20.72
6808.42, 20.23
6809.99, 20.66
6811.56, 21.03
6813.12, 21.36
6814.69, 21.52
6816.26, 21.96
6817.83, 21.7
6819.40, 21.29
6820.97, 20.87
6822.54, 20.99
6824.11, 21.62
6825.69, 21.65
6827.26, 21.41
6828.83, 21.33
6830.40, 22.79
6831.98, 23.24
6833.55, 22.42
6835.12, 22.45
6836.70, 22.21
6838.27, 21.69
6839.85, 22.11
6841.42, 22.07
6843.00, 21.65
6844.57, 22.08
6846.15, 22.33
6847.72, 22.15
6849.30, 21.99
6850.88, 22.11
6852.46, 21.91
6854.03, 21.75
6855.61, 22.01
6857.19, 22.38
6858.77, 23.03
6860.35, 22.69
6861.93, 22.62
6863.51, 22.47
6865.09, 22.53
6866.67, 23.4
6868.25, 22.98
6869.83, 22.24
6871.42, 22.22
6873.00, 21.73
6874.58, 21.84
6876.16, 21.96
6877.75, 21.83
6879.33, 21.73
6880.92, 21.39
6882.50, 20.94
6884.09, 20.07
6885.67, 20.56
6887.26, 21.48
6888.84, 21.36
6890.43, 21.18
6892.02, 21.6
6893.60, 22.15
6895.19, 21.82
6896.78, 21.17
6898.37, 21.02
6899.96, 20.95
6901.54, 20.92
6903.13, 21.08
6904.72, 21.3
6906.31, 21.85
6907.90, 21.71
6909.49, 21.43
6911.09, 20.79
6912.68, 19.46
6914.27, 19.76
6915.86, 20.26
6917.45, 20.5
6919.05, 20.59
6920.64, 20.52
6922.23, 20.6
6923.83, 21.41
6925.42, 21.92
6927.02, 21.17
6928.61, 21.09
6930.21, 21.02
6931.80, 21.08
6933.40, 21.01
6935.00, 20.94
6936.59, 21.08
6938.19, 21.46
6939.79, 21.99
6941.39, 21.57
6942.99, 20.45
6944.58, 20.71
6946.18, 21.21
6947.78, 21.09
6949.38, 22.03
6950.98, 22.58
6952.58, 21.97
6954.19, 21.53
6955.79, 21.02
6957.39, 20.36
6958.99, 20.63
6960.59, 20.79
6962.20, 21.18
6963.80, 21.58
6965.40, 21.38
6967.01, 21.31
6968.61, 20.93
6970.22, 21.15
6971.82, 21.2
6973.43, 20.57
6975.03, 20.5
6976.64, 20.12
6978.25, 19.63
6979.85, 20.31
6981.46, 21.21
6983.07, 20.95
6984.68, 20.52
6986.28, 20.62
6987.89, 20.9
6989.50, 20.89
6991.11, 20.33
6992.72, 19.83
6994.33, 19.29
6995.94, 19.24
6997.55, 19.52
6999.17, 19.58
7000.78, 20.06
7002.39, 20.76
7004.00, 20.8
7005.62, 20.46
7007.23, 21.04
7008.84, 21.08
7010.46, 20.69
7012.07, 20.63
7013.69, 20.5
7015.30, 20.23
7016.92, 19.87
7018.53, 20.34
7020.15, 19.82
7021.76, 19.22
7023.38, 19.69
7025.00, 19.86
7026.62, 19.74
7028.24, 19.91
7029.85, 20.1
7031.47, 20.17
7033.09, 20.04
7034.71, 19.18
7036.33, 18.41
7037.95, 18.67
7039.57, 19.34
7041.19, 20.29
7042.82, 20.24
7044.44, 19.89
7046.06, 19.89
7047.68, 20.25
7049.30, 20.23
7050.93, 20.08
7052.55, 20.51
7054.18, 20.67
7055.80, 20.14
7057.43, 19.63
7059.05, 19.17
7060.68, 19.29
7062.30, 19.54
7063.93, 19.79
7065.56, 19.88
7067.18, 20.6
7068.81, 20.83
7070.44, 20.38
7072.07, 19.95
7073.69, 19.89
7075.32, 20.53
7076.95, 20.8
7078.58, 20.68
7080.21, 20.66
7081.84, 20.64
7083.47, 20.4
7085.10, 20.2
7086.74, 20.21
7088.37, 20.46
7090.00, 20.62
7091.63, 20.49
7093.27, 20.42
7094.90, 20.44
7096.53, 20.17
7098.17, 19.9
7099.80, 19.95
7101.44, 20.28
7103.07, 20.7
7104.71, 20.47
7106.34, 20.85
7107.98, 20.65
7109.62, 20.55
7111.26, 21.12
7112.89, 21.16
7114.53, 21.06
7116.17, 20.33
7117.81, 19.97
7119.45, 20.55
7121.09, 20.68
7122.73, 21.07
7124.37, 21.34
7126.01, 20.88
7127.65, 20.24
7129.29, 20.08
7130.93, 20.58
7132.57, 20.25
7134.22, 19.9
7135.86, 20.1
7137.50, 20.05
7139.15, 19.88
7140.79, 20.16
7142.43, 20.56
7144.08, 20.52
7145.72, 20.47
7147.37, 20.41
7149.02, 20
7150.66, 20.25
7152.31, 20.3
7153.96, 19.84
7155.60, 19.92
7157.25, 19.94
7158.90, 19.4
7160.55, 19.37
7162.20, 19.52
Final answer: 0.06 mag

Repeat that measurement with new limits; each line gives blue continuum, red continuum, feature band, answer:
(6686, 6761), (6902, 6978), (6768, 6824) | 0.026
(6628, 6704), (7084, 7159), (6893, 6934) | 0.038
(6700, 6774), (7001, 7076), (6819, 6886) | -0.018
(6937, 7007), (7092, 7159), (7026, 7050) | 0.046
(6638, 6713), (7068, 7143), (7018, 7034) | 0.059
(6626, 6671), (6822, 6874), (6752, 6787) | 0.024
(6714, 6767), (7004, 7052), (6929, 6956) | -0.030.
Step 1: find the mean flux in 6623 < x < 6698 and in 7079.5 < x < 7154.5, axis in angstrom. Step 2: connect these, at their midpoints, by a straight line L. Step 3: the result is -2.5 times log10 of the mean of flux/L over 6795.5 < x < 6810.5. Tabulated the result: 0.050 mag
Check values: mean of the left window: 23.4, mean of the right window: 20.4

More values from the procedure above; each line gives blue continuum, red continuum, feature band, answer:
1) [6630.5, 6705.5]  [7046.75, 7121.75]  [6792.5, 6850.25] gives 0.027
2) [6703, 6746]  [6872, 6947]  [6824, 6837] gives -0.016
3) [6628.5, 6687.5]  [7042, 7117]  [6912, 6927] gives 0.047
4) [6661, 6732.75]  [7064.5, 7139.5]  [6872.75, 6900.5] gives 0.021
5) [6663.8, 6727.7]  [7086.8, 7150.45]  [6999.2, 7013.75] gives 0.026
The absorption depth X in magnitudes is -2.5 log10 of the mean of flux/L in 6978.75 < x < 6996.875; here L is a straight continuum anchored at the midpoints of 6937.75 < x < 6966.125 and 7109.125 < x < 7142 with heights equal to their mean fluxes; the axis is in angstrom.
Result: 0.04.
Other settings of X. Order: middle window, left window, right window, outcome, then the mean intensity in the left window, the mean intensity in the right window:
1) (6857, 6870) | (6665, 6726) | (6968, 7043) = -0.063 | 23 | 20.2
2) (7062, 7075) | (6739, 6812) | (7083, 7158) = 0.026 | 21.9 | 20.4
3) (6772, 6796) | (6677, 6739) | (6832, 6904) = 0.033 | 22.9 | 21.9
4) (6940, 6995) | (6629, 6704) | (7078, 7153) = 0.026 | 23.4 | 20.4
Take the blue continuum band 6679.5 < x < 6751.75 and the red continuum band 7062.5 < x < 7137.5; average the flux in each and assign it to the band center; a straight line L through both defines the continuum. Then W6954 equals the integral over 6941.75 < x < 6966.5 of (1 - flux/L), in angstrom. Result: 0.1 angstrom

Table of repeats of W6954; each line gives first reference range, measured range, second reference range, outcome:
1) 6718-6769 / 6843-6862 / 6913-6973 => -0.4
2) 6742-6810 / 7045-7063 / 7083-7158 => 0.7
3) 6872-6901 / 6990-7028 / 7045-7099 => 0.9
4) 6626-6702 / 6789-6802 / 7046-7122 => 0.5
